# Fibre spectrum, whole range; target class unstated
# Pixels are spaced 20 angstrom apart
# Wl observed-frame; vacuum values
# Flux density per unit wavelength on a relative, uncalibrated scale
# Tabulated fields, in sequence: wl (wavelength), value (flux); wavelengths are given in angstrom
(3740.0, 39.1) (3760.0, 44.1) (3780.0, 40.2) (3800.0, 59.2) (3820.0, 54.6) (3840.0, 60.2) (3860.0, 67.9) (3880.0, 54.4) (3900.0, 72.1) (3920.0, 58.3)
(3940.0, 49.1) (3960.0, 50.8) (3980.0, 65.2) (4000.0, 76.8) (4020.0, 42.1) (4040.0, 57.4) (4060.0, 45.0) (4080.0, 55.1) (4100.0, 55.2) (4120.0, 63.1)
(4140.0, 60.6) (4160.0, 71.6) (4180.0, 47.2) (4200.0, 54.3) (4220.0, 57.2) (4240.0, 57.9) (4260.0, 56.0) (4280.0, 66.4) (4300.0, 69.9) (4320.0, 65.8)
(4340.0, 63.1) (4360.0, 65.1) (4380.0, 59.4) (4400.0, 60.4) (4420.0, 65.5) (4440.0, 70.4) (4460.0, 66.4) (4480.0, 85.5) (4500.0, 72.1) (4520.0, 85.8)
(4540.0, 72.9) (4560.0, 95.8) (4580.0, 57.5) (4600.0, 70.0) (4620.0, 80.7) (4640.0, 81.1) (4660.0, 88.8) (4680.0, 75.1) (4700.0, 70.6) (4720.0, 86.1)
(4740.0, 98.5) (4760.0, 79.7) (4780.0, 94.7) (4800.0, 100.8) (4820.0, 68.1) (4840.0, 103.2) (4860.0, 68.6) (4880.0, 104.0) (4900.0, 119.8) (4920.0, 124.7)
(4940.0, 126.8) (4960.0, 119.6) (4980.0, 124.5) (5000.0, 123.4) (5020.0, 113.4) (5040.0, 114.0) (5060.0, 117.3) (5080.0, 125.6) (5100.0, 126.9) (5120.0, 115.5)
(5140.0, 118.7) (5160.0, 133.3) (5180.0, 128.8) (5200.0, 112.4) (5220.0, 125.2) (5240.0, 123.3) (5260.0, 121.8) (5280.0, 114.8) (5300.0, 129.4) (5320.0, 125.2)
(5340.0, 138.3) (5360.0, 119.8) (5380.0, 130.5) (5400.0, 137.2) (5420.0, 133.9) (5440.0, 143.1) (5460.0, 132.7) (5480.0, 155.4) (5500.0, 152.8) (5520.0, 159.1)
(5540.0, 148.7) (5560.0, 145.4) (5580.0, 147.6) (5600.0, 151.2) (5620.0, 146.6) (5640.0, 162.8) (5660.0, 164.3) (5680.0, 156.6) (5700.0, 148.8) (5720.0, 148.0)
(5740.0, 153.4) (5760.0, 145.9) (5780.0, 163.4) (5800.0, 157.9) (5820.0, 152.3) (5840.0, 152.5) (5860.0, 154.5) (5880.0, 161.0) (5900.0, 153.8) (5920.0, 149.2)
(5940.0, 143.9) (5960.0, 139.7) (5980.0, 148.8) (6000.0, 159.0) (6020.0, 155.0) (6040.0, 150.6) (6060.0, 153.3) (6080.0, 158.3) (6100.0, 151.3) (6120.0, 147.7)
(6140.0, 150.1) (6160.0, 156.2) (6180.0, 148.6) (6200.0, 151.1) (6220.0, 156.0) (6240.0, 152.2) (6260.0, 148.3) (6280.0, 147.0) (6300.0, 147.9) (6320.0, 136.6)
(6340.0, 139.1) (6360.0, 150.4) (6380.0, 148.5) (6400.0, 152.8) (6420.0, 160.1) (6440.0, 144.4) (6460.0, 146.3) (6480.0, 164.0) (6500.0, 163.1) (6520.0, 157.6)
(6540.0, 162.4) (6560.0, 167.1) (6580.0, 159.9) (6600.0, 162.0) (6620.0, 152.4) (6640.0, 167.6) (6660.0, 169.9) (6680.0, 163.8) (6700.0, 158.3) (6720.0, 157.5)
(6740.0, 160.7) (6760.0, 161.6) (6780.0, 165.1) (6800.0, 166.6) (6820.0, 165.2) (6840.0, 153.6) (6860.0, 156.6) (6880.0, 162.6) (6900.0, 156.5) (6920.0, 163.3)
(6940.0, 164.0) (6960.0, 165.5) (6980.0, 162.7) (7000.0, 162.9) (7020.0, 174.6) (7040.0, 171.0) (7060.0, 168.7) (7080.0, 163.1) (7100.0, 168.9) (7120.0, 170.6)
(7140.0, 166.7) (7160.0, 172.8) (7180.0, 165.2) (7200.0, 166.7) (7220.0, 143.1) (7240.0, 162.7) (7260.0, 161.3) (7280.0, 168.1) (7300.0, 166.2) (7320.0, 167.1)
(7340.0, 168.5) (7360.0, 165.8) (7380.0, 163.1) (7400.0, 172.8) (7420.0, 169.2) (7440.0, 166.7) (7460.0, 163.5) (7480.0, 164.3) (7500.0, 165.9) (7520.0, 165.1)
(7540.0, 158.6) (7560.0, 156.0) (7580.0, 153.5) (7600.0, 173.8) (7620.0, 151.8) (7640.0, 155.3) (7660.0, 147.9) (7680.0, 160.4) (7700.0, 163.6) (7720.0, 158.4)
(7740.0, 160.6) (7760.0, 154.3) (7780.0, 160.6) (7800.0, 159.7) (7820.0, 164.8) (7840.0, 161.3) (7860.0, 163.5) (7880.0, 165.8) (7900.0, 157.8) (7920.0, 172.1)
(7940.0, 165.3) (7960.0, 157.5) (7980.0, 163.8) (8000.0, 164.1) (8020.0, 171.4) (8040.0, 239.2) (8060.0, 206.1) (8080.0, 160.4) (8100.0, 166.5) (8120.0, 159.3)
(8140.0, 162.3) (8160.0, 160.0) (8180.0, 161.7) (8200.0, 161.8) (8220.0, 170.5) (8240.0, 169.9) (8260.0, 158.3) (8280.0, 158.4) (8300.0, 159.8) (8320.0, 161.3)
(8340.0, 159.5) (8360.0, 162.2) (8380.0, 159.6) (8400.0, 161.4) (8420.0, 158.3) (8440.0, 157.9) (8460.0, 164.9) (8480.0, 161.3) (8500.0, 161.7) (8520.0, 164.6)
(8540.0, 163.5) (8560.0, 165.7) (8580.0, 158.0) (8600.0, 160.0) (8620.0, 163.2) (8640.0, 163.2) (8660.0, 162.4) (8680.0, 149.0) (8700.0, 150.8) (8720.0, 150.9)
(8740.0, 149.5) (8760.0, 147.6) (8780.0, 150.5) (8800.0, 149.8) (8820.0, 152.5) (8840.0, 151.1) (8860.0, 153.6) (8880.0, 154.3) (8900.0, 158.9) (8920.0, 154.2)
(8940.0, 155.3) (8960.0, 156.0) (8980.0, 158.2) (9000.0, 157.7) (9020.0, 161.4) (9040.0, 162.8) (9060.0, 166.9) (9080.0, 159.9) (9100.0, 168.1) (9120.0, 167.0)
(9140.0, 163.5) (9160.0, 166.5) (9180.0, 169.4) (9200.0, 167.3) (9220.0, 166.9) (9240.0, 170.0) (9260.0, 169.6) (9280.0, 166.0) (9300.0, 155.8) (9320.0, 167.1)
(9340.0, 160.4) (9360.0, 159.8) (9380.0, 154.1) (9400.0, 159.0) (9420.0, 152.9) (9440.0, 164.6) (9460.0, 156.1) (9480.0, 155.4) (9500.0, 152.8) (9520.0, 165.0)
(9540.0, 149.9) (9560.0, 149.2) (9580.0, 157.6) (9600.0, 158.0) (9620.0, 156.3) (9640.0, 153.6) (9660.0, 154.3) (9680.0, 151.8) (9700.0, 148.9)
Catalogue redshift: 0.22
